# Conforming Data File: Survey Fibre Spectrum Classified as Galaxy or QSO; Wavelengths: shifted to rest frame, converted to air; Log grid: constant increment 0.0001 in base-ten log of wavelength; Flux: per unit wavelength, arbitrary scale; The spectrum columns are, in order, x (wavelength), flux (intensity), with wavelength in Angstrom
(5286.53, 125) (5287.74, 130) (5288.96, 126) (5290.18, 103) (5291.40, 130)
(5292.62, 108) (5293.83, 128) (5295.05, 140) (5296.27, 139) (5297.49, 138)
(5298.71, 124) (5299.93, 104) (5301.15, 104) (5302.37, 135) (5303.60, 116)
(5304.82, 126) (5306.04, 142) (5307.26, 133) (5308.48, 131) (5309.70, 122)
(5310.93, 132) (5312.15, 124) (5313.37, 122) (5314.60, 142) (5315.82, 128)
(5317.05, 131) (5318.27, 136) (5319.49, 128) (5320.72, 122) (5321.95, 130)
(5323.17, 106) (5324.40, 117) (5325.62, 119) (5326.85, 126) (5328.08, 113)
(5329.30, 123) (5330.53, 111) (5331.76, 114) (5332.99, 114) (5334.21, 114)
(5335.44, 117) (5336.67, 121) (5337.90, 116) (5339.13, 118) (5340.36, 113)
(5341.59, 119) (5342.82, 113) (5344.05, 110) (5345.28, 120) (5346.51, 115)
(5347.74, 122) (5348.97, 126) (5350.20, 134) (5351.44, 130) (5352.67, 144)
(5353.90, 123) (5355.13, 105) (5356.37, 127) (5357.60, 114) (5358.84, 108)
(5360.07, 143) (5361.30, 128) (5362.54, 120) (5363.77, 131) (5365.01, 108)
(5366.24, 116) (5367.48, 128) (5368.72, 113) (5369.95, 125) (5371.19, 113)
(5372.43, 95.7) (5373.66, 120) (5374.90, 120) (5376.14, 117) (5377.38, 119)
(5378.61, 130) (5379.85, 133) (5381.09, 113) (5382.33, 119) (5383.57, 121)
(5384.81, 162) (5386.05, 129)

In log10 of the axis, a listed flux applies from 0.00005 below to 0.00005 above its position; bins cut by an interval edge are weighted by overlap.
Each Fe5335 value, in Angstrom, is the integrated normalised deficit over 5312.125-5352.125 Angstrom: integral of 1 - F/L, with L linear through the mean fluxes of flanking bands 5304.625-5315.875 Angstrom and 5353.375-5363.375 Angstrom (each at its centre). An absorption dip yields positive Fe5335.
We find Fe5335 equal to 1.67 Angstrom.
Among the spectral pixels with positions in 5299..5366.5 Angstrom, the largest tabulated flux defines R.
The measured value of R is 144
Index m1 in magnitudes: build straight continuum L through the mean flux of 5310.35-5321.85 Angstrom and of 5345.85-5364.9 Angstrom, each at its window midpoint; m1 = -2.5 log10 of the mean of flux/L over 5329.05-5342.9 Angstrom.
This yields 0.10 mag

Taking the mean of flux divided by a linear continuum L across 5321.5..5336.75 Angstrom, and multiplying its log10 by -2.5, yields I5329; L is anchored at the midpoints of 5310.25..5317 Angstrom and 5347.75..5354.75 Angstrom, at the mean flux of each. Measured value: 0.11 mag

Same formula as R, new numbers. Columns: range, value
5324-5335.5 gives 126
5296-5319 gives 142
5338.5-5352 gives 134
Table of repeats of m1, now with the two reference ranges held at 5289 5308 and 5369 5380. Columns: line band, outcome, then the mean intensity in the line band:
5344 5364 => -0.032 mag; 124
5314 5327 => -0.026 mag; 126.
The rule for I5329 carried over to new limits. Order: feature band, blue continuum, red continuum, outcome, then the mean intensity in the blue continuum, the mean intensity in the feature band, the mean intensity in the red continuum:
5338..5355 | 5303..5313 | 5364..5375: -0.010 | 128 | 121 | 116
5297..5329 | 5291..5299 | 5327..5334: -0.021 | 130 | 125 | 116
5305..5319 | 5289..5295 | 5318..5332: -0.094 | 120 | 131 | 120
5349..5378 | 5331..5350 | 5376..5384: -0.010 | 117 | 121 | 122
